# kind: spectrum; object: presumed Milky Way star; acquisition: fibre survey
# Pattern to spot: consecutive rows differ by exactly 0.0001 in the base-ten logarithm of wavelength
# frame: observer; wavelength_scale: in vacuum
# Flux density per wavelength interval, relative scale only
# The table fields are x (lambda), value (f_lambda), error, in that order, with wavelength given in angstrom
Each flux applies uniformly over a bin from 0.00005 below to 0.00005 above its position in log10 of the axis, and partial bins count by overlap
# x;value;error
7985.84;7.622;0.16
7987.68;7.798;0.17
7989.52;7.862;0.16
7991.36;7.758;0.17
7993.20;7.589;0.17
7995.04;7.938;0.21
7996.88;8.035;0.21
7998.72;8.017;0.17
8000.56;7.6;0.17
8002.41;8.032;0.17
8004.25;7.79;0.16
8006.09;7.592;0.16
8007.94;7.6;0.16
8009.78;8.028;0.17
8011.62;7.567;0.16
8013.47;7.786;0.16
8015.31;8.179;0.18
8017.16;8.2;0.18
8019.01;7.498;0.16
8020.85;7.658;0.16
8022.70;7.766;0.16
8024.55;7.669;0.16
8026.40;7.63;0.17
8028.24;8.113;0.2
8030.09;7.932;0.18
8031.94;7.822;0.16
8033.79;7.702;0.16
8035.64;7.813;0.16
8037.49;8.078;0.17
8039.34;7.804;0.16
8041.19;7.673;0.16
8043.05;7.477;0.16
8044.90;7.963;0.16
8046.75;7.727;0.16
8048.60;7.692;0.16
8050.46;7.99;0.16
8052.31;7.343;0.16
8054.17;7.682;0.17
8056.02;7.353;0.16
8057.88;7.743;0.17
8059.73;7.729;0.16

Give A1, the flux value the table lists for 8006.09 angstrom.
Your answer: 7.592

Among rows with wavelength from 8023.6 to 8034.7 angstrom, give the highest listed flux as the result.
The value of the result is 8.113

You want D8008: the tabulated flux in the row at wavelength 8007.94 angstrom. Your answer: 7.6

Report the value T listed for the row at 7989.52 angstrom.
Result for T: 7.862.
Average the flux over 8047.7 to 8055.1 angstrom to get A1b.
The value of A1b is 7.67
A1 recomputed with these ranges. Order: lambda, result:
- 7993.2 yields 7.589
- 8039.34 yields 7.804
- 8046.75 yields 7.727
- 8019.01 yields 7.498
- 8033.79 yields 7.702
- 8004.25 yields 7.79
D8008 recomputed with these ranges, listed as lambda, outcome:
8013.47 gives 7.786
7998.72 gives 8.017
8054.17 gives 7.682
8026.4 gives 7.63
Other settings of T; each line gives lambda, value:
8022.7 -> 7.766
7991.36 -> 7.758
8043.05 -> 7.477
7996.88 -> 8.035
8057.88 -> 7.743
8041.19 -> 7.673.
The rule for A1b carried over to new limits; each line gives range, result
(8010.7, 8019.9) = 7.84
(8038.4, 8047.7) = 7.73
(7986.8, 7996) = 7.79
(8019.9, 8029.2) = 7.77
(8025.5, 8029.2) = 7.89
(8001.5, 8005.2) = 7.92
